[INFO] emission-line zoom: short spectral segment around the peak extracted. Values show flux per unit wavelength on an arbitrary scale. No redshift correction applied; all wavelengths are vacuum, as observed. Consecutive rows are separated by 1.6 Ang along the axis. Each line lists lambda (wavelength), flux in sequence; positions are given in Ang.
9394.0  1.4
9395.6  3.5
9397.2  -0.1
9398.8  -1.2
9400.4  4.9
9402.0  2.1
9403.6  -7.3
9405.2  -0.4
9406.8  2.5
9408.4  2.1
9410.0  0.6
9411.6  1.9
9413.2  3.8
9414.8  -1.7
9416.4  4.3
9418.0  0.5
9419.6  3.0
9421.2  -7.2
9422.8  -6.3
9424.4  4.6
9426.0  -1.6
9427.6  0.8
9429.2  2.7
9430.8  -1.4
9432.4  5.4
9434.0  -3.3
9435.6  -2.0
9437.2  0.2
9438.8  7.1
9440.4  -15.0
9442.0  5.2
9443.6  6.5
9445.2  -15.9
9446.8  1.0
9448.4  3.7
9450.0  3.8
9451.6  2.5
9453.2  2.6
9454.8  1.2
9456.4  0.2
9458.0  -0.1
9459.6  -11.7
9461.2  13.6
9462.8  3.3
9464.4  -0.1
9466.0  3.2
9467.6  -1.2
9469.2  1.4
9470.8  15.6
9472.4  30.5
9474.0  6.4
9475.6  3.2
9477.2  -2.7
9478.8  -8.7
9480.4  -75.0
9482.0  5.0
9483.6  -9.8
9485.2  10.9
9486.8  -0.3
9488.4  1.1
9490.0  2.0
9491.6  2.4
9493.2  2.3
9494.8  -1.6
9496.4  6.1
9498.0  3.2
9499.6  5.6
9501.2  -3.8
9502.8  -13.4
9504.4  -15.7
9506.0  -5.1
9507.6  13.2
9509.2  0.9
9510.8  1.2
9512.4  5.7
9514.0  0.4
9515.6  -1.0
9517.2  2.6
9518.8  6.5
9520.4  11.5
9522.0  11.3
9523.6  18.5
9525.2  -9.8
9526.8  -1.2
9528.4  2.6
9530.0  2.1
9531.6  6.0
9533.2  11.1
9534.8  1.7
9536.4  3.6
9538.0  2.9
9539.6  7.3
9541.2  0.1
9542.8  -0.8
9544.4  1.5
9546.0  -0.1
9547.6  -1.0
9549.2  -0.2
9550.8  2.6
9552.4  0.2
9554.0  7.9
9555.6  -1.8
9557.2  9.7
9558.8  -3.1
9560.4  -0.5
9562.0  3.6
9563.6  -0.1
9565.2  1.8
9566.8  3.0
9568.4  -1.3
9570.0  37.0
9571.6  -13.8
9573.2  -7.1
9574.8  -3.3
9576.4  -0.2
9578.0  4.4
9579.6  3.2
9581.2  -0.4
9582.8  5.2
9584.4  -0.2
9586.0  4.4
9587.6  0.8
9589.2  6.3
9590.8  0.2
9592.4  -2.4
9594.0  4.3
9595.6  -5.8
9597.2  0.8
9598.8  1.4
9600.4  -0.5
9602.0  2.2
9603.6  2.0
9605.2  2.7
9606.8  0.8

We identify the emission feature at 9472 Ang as [O III] 5007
